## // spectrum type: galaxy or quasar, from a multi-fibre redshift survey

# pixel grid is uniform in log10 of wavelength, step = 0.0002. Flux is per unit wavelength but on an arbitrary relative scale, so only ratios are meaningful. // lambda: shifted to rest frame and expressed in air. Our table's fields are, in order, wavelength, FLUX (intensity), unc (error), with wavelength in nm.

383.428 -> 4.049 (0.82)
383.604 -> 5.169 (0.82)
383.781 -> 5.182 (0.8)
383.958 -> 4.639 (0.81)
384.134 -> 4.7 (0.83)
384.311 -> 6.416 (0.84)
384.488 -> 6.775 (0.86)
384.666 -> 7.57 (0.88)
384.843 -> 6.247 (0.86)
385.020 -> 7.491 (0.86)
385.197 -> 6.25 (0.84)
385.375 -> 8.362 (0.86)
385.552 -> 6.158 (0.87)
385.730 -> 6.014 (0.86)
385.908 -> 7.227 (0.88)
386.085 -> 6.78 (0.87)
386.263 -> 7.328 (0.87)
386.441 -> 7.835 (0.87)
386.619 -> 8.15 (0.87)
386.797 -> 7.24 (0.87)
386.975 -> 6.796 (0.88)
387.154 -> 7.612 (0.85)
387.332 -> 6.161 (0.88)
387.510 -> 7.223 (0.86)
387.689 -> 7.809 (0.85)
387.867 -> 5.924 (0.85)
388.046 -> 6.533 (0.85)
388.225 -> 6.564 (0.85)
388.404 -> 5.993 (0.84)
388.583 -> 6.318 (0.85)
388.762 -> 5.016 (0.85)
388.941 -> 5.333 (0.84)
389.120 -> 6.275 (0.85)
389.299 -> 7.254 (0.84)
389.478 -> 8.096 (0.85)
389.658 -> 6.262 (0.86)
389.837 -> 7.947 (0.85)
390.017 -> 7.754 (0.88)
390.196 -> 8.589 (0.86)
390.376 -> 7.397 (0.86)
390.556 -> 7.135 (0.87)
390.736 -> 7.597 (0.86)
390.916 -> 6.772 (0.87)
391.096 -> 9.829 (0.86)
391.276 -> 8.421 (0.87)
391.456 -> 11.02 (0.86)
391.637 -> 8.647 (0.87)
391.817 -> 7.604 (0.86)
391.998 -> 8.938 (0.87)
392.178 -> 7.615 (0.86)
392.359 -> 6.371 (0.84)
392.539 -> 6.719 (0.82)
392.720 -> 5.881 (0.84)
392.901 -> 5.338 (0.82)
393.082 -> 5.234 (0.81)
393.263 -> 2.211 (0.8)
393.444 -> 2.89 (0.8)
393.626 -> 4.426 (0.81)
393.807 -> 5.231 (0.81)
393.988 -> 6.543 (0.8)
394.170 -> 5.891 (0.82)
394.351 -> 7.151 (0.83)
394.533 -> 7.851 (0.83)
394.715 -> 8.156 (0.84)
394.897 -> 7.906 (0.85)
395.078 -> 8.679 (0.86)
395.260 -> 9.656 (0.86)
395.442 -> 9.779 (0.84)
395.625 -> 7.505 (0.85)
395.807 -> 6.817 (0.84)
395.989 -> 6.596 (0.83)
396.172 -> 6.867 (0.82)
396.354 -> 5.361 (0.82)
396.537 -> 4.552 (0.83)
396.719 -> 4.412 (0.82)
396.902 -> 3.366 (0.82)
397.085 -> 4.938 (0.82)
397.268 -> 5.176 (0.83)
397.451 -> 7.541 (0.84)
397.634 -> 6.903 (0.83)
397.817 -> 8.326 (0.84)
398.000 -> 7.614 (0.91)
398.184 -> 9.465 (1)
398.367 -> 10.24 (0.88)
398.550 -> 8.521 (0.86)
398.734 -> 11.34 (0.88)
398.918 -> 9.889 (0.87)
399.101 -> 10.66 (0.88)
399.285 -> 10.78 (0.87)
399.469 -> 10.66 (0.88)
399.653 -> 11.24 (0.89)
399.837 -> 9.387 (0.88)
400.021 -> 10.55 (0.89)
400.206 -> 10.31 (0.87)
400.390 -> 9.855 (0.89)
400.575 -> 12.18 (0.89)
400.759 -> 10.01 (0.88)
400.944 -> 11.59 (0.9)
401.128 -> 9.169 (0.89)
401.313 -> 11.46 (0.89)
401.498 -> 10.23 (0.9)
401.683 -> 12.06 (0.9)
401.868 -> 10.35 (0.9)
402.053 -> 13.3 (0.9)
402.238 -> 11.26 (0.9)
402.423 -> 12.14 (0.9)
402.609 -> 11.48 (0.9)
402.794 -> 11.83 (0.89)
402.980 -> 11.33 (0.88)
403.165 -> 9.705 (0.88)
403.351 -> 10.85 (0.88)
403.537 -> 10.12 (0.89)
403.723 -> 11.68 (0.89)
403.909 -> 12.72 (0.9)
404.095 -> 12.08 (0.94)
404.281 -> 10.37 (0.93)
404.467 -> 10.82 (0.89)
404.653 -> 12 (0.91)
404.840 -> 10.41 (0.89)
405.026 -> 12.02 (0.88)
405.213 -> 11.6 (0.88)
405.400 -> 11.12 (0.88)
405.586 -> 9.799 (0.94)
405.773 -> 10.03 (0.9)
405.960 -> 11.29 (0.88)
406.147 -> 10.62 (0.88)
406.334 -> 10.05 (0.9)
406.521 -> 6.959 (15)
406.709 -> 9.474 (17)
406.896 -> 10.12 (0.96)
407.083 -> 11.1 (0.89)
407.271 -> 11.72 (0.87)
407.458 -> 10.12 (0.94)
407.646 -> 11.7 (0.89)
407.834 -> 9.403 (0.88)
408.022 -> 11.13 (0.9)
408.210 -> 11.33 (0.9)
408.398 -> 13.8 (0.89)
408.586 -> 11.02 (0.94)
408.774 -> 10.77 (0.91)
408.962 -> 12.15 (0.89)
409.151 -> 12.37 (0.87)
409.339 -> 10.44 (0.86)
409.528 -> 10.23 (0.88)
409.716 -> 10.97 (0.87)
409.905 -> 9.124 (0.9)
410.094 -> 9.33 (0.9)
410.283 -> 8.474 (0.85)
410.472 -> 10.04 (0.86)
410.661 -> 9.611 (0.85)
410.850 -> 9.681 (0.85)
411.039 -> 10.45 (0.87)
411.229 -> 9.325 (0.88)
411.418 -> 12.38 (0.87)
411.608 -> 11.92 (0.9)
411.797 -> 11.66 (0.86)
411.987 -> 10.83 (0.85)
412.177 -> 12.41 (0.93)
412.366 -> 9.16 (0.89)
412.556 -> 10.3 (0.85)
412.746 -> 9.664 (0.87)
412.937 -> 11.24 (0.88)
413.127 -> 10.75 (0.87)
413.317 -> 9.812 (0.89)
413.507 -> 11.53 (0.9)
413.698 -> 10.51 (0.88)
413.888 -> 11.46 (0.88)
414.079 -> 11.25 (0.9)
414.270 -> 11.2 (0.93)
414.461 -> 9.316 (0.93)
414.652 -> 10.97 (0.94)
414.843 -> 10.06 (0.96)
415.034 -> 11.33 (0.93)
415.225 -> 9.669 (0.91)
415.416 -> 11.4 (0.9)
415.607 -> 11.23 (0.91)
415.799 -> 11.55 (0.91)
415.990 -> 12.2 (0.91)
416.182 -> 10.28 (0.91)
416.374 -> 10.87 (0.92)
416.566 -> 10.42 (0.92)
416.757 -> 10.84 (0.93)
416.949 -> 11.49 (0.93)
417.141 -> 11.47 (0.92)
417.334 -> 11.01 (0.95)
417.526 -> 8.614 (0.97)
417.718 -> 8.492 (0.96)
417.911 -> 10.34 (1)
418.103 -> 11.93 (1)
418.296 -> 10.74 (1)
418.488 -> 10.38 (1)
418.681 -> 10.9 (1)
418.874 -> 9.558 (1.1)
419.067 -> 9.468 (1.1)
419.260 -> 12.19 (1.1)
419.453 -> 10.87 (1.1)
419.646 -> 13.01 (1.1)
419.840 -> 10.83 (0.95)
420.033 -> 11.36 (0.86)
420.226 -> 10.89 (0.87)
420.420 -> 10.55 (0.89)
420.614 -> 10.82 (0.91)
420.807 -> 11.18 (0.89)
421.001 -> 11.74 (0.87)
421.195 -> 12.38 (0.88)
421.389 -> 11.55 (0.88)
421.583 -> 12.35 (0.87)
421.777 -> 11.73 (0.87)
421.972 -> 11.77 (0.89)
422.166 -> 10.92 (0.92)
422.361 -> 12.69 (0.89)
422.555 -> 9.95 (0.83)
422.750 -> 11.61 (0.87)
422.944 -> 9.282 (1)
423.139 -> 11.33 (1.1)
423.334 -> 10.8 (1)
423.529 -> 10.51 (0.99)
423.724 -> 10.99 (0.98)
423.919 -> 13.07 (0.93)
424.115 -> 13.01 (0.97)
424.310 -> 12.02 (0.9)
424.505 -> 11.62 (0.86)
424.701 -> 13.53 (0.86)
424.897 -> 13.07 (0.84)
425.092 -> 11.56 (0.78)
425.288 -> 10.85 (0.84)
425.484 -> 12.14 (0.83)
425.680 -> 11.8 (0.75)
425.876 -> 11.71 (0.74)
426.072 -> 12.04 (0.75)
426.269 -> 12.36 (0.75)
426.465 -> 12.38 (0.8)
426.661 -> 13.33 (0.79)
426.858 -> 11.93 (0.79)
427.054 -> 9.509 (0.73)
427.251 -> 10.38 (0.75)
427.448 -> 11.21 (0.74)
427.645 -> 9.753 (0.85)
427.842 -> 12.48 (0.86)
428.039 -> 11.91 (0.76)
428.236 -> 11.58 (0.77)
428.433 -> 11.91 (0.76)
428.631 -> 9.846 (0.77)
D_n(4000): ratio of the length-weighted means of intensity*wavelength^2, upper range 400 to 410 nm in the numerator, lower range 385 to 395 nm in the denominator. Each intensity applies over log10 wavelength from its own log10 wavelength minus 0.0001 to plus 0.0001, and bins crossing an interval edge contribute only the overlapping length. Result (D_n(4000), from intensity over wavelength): 1.71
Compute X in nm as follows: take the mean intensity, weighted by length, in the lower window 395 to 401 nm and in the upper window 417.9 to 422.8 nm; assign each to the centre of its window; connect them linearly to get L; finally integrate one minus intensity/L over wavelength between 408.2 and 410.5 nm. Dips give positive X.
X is -0.21 nm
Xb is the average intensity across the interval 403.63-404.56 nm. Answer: 11.5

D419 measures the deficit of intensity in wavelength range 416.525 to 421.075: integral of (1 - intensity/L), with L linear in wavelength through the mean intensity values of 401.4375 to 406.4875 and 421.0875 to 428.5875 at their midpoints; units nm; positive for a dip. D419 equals 0.28 nm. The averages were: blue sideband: 11.1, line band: 10.8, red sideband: 11.6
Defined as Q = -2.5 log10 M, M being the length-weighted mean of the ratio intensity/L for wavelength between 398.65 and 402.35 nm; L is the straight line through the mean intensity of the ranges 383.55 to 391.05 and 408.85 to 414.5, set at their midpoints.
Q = -0.22 mag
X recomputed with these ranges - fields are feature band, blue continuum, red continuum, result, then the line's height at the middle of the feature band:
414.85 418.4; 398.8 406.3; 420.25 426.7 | 0.22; 11.5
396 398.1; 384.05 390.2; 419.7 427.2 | 0.57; 8.14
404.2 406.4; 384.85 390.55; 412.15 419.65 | -0.37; 9.29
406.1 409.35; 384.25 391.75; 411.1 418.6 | -0.32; 9.82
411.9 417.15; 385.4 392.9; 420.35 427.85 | -0.22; 10.4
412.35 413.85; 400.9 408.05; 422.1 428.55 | 0.10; 11.2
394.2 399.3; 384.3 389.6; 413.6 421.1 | 0.30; 8.12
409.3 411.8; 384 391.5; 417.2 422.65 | -0.09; 9.86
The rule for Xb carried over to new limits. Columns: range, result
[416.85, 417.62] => 10.6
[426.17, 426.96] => 12.5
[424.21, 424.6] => 11.9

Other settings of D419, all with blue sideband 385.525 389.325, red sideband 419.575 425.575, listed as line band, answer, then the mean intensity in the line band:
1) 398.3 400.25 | -0.46 nm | 10.3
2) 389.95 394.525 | 0.30 nm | 6.86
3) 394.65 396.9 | 0.23 nm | 7.03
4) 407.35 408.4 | -0.16 nm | 11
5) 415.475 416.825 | -0.05 nm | 11.1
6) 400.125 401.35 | -0.30 nm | 10.6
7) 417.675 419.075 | 0.08 nm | 10.3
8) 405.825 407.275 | -0.11 nm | 10.1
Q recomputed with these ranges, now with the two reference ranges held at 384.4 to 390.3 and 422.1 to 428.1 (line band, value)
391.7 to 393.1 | 0.11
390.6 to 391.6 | -0.17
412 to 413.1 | -0.06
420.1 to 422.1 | -0.04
